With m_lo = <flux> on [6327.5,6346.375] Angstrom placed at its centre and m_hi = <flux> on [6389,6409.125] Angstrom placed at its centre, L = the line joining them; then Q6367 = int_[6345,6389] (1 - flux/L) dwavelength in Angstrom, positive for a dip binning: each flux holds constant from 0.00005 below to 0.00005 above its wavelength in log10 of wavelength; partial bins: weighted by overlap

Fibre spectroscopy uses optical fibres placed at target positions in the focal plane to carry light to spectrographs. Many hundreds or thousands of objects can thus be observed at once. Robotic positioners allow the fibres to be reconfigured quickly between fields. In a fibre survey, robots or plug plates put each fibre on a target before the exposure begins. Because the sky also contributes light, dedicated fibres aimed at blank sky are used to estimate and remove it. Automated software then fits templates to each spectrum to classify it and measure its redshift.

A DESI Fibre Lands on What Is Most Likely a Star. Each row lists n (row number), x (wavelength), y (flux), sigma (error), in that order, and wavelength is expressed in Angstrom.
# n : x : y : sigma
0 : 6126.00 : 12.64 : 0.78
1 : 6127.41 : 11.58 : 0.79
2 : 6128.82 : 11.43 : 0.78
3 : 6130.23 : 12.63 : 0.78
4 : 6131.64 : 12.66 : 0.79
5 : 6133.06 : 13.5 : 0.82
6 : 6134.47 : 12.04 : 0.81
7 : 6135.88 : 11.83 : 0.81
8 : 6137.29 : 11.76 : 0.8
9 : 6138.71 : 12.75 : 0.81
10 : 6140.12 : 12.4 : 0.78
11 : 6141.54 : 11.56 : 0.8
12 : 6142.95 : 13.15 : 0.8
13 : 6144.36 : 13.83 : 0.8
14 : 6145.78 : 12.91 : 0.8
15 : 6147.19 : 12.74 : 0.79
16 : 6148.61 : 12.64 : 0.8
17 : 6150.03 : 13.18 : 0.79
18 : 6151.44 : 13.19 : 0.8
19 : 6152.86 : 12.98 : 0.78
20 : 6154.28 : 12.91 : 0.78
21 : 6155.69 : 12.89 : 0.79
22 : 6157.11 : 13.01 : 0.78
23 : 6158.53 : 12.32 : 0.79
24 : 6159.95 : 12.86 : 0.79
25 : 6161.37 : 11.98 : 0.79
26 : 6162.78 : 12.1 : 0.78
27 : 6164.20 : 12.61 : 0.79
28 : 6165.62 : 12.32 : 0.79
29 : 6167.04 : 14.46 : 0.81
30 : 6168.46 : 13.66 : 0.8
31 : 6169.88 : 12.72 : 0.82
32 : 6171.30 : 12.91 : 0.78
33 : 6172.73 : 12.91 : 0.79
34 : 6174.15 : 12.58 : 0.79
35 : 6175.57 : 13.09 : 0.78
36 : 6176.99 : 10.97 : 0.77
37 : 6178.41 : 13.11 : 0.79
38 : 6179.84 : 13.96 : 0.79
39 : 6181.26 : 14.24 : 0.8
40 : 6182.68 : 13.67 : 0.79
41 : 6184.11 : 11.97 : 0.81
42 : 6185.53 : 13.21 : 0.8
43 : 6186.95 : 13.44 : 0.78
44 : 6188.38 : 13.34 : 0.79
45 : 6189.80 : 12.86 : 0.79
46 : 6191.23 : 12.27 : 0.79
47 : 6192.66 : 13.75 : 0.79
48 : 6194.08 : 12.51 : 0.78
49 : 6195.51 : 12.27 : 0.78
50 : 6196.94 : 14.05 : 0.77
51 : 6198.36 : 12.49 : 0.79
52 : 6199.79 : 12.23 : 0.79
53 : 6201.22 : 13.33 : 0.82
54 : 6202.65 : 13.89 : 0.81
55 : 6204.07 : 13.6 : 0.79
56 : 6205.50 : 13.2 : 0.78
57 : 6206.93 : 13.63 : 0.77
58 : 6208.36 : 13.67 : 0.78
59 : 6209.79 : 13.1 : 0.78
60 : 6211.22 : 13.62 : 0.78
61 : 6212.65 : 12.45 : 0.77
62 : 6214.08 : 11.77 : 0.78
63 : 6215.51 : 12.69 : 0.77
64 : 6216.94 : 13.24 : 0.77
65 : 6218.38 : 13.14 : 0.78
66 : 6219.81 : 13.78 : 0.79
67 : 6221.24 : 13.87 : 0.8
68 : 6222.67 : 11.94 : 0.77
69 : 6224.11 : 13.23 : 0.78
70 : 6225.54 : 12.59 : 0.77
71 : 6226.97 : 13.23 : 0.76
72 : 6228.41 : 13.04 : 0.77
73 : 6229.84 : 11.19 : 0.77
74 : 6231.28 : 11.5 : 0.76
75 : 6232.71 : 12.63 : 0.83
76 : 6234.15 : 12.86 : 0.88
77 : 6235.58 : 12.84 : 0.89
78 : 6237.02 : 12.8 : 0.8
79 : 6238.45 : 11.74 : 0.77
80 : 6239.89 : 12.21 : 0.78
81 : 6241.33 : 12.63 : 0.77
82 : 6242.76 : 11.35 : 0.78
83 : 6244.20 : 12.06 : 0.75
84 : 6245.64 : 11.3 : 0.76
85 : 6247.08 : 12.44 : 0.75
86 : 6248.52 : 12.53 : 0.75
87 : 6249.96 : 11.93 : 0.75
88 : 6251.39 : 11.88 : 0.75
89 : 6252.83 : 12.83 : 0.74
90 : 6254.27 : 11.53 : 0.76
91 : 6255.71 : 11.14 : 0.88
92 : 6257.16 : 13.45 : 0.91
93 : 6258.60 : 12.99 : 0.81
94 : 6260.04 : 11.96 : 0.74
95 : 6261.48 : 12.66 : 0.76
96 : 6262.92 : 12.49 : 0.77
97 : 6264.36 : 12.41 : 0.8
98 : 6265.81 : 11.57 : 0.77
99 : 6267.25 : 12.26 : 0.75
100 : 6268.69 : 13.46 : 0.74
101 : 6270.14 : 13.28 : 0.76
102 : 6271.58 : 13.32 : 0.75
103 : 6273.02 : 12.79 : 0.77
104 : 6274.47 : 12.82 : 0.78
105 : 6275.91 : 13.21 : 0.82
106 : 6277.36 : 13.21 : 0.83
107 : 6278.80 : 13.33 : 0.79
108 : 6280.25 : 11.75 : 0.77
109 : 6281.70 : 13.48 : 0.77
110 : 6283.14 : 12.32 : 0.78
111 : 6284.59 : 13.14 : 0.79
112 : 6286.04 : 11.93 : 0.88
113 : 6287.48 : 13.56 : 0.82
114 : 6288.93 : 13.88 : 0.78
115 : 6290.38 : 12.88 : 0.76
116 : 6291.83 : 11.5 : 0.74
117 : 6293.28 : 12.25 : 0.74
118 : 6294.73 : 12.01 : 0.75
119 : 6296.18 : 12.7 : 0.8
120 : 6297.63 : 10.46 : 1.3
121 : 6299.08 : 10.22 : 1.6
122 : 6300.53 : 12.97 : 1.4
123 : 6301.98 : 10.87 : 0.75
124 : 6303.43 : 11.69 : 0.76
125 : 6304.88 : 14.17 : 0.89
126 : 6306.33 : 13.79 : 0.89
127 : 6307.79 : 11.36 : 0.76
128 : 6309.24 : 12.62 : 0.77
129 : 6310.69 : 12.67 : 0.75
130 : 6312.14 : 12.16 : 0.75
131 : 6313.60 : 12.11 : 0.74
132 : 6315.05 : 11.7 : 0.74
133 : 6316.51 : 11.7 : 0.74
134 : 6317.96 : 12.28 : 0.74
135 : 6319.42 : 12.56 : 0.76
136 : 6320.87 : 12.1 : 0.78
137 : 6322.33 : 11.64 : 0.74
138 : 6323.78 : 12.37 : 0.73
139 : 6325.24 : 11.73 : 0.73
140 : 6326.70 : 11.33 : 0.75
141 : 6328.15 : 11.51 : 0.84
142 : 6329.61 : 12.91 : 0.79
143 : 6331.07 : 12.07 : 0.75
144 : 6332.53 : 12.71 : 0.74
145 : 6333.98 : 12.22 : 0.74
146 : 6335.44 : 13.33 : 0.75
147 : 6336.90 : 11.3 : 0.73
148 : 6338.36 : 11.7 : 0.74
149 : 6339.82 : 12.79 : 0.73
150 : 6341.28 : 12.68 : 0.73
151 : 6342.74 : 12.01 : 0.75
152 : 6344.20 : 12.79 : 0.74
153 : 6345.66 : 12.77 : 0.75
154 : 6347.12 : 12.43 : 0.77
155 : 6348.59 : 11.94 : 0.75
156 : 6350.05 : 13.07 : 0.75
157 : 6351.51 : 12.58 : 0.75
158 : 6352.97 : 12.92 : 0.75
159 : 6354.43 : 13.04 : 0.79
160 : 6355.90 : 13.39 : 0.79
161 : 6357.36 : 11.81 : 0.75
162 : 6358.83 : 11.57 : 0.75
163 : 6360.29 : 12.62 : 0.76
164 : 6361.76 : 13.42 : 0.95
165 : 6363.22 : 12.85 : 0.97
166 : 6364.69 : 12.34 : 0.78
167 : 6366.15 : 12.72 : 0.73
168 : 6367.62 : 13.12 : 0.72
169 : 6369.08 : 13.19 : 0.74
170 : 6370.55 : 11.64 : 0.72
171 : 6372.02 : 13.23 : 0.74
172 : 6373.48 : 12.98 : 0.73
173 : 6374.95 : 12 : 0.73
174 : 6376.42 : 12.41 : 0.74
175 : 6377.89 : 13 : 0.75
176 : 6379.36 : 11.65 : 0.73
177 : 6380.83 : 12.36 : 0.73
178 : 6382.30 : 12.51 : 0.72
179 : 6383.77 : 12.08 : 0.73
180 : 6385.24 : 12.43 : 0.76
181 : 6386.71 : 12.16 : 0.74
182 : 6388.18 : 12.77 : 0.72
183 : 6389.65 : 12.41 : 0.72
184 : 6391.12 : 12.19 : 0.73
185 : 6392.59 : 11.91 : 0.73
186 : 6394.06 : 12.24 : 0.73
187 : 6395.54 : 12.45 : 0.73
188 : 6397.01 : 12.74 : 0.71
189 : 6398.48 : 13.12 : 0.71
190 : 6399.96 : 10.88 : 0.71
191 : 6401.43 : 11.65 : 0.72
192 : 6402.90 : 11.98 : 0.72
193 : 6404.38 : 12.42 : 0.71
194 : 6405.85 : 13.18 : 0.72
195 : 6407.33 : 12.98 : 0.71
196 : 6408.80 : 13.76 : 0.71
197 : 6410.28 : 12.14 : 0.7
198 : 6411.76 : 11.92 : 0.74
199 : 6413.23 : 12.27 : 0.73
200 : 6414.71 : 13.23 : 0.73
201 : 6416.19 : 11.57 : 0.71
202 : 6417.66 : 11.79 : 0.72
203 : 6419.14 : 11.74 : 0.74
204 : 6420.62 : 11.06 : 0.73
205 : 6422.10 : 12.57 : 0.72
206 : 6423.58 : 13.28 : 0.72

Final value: -0.6 Angstrom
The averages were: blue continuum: 12.4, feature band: 12.6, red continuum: 12.4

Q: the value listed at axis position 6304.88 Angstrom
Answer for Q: 14.17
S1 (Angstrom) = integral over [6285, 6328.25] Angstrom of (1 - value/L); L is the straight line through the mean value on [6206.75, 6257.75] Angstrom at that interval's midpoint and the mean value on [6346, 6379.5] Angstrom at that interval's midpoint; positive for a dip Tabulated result 1.4 Angstrom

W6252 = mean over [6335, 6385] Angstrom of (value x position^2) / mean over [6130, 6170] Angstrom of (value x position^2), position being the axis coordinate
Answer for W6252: 1.05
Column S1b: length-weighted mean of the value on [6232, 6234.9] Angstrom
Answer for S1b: 12.8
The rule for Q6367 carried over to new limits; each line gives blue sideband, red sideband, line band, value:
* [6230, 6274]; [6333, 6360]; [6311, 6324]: 0.37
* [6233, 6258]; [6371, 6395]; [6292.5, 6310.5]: 0.26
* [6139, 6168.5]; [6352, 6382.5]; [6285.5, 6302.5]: 0.76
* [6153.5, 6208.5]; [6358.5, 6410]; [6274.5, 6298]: 0.17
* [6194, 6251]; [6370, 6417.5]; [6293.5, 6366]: 1.24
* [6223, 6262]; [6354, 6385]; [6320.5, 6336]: 0.39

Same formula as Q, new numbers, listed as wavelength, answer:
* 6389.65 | 12.41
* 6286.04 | 11.93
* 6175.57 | 13.09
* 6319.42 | 12.56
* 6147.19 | 12.74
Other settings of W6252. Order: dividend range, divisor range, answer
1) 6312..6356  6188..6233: 0.99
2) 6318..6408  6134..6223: 1.02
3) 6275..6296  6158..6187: 1.02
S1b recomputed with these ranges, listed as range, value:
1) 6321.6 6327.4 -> 11.8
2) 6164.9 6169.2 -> 13.5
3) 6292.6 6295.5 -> 12.1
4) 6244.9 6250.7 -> 12.1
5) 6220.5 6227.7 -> 13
